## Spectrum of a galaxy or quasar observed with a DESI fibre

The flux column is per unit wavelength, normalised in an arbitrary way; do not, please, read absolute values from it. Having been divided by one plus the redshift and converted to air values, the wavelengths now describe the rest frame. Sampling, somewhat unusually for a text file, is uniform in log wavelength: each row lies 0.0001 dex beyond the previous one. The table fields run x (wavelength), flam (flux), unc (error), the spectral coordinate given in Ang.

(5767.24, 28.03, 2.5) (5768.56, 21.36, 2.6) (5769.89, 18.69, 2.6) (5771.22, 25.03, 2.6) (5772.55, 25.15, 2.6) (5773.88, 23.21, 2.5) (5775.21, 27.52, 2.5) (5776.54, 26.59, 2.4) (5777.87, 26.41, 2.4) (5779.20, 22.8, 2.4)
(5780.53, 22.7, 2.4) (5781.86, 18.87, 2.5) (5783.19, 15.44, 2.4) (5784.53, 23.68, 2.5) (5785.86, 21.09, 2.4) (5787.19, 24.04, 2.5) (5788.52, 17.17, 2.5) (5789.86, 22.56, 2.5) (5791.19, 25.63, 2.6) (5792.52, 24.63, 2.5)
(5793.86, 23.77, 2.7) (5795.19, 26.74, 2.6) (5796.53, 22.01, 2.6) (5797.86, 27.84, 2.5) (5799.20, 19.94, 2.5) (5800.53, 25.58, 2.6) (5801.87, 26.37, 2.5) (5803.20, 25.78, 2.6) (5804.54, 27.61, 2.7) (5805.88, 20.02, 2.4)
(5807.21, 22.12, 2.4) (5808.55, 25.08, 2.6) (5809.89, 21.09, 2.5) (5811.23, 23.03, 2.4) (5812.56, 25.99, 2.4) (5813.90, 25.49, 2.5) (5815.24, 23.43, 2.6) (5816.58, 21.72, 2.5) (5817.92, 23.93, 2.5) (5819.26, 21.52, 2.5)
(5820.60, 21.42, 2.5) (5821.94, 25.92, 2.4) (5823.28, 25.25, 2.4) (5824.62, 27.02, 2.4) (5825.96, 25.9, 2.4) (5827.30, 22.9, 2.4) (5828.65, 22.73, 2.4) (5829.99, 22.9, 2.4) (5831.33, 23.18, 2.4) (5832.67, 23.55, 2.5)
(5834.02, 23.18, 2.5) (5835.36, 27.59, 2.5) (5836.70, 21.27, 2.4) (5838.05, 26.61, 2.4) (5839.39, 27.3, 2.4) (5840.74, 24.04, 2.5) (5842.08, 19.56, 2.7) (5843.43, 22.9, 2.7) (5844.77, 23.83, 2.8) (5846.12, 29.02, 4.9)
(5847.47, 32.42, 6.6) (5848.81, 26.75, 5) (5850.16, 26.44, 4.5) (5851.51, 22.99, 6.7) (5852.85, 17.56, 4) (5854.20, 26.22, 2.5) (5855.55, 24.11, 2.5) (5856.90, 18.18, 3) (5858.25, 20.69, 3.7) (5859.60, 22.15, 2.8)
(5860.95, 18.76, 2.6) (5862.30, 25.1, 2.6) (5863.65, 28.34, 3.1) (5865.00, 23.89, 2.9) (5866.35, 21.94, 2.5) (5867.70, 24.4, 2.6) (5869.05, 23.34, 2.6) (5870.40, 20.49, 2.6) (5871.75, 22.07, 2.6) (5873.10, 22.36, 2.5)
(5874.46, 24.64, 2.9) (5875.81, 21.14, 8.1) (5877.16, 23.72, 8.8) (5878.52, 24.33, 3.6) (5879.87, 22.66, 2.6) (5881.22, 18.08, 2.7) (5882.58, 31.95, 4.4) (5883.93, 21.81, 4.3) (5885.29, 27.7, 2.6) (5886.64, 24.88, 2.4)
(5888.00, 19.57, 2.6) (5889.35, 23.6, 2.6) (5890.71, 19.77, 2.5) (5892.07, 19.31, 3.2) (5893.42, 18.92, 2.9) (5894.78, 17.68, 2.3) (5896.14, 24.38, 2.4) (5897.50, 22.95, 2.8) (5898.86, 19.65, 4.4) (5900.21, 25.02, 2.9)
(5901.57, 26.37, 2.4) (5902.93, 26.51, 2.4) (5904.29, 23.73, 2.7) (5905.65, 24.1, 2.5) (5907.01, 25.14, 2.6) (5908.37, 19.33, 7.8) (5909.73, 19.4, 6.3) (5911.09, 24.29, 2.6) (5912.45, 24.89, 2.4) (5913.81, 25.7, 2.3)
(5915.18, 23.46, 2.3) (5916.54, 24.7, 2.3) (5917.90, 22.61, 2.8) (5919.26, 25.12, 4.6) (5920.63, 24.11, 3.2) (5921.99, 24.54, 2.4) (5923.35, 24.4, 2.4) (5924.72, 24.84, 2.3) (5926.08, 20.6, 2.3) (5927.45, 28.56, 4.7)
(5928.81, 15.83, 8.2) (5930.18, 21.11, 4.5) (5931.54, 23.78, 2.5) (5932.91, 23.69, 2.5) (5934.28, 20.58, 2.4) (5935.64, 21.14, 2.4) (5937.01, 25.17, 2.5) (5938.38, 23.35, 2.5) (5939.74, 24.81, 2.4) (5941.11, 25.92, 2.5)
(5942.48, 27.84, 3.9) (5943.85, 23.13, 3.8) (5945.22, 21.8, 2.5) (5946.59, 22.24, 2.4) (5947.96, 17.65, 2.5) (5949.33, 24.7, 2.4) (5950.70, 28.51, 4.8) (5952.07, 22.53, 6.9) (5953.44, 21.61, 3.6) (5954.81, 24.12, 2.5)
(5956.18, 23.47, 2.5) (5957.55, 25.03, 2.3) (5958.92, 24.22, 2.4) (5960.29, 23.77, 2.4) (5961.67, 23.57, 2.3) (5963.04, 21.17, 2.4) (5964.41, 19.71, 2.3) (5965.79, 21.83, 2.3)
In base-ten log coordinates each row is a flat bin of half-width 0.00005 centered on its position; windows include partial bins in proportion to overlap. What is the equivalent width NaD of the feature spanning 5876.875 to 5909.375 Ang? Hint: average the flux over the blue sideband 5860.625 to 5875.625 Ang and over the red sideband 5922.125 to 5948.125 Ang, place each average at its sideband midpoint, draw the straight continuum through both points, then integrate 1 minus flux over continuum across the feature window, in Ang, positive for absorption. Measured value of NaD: 0.39 Ang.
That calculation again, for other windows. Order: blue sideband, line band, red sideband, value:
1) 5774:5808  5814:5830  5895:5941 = -0.2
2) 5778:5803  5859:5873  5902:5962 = 0.1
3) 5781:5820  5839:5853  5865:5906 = -1.2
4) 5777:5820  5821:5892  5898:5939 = -1.2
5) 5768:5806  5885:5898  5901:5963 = 1.0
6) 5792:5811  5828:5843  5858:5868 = -0.1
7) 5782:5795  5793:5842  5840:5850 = -0.6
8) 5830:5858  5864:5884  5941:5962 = 0.7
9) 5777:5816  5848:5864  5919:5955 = 0.2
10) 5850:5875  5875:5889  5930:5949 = -0.5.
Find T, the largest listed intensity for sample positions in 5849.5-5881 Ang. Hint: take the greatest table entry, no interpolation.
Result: 28.34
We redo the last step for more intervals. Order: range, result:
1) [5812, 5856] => 32.42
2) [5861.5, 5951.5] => 31.95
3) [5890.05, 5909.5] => 26.51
